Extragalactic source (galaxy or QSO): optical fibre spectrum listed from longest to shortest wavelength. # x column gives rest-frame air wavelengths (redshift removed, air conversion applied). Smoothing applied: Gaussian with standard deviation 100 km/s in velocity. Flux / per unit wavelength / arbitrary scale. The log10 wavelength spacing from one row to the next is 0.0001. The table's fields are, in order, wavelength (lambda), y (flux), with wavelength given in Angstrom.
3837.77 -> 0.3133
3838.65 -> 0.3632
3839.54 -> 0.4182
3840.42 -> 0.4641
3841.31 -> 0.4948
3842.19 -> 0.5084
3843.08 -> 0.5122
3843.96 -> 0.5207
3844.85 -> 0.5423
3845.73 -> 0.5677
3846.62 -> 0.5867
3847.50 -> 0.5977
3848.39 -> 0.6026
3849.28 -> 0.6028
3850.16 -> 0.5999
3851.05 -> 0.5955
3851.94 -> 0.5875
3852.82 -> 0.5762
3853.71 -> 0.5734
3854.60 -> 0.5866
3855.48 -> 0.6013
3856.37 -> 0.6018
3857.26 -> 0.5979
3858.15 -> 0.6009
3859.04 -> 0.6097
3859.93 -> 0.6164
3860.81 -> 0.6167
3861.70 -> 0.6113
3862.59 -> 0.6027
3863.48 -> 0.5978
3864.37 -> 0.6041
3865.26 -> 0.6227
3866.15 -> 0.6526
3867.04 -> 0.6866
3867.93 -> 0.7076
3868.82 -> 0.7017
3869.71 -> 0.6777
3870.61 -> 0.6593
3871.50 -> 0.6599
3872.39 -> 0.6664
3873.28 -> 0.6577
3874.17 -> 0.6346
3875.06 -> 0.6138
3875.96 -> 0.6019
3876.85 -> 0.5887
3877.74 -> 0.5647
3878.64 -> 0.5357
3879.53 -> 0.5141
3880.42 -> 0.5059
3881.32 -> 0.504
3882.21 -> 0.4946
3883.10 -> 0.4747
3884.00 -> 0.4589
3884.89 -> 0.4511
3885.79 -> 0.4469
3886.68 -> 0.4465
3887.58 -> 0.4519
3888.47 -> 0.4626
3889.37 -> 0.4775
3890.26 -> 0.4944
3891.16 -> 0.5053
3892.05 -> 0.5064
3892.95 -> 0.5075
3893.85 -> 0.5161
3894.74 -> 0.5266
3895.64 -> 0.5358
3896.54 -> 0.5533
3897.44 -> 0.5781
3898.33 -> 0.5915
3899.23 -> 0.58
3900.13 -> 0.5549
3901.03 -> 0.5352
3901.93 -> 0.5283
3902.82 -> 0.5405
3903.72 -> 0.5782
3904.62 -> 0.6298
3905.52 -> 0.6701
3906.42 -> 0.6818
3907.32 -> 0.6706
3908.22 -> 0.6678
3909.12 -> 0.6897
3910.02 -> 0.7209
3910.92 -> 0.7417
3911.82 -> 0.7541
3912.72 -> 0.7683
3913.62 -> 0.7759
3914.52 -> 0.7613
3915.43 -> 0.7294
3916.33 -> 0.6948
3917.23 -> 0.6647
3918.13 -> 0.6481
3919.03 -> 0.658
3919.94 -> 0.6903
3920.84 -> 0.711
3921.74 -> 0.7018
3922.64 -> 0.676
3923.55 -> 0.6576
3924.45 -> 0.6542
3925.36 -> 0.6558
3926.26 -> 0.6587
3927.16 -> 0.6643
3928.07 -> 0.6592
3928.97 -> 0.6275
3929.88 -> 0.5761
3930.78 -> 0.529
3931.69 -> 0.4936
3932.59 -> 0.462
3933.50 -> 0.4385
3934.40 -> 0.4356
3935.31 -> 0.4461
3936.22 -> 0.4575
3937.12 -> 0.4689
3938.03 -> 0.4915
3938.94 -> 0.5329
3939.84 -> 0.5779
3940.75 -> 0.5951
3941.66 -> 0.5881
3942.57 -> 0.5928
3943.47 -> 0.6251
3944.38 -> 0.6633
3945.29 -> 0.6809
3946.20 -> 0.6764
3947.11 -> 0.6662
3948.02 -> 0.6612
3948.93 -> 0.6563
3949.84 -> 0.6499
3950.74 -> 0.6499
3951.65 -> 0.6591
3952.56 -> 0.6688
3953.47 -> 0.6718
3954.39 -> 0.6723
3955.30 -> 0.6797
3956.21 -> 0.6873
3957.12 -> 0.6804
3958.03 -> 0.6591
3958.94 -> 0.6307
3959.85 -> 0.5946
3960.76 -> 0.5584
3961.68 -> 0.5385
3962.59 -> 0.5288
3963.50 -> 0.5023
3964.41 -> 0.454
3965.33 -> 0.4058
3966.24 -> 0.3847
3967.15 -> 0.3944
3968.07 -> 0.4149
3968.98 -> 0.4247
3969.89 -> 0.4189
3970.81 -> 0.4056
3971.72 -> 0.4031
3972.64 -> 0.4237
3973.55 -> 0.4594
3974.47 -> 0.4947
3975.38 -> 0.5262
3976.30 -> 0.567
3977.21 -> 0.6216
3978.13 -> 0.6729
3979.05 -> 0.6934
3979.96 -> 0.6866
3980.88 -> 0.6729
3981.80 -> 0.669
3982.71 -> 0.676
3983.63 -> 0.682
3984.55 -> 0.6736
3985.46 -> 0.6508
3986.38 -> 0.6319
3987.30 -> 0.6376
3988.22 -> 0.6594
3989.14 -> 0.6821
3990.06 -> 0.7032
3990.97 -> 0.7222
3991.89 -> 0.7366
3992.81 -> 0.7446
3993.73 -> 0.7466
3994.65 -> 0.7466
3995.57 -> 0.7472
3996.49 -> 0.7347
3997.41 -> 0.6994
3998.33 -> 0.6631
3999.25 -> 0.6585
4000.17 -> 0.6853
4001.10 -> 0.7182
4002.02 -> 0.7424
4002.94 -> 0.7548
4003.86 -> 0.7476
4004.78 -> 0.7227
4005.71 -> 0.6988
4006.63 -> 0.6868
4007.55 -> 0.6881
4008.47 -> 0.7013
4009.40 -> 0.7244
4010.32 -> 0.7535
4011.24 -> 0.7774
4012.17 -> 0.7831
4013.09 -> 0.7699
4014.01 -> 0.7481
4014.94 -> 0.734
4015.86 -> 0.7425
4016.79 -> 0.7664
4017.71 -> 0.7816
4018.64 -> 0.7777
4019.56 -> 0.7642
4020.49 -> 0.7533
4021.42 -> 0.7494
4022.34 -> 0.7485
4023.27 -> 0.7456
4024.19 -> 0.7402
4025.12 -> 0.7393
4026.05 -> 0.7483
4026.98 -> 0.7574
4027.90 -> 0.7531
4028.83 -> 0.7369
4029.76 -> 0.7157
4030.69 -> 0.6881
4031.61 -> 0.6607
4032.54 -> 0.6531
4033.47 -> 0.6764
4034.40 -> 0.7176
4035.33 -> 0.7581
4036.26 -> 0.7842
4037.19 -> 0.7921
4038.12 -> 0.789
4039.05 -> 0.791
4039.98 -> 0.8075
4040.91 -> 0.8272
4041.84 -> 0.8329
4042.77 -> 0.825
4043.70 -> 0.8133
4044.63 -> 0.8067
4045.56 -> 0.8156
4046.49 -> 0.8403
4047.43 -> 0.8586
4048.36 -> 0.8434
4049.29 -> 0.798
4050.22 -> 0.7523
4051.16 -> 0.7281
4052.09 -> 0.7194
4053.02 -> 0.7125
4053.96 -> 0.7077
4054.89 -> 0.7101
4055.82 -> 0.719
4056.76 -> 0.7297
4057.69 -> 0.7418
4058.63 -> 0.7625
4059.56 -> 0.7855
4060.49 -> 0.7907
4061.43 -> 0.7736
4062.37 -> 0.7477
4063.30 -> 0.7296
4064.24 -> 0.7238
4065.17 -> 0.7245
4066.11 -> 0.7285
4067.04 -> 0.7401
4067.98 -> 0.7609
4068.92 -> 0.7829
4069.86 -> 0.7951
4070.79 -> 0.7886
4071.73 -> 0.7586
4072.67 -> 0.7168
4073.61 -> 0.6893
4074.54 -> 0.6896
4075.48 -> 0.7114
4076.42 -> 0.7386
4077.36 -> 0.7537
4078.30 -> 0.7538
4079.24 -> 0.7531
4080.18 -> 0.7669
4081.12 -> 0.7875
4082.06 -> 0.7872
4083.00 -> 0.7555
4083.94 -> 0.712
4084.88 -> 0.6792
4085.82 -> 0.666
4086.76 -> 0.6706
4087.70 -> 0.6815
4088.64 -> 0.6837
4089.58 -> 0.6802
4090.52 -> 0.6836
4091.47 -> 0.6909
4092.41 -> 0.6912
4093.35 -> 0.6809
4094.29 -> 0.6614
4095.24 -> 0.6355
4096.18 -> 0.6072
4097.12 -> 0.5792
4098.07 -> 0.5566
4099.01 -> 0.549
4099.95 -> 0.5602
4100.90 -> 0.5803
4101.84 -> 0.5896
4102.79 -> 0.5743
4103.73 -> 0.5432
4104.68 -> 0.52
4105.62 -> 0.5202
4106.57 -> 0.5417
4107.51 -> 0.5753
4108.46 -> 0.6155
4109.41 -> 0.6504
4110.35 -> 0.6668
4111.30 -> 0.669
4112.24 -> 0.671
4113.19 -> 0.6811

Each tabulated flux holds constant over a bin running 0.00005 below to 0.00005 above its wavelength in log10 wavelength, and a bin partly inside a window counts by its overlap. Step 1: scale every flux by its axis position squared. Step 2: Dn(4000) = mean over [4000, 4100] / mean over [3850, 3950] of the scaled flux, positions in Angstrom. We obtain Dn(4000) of 1.33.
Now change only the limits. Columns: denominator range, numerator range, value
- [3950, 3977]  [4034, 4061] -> 1.51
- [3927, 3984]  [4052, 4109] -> 1.29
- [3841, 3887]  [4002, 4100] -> 1.39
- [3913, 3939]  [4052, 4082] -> 1.31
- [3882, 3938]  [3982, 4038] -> 1.30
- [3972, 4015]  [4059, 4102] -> 1.08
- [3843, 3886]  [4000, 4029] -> 1.36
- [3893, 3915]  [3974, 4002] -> 1.12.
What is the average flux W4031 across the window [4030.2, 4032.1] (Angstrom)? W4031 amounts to 0.676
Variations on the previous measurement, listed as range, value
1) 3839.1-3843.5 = 0.479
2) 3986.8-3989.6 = 0.658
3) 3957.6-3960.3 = 0.629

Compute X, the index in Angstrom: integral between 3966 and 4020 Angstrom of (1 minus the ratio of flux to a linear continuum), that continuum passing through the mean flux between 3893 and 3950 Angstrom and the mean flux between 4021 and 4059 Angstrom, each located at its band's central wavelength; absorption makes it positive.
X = 3.5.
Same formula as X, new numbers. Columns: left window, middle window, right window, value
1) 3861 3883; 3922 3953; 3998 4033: 3.27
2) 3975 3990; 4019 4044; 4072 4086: -2.21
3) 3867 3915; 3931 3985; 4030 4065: 7.78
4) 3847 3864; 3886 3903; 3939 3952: 2.65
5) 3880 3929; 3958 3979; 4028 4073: 5.35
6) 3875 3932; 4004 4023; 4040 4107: -2.03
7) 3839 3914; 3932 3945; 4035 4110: 1.99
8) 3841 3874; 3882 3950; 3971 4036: 5.23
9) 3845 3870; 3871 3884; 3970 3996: 0.98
